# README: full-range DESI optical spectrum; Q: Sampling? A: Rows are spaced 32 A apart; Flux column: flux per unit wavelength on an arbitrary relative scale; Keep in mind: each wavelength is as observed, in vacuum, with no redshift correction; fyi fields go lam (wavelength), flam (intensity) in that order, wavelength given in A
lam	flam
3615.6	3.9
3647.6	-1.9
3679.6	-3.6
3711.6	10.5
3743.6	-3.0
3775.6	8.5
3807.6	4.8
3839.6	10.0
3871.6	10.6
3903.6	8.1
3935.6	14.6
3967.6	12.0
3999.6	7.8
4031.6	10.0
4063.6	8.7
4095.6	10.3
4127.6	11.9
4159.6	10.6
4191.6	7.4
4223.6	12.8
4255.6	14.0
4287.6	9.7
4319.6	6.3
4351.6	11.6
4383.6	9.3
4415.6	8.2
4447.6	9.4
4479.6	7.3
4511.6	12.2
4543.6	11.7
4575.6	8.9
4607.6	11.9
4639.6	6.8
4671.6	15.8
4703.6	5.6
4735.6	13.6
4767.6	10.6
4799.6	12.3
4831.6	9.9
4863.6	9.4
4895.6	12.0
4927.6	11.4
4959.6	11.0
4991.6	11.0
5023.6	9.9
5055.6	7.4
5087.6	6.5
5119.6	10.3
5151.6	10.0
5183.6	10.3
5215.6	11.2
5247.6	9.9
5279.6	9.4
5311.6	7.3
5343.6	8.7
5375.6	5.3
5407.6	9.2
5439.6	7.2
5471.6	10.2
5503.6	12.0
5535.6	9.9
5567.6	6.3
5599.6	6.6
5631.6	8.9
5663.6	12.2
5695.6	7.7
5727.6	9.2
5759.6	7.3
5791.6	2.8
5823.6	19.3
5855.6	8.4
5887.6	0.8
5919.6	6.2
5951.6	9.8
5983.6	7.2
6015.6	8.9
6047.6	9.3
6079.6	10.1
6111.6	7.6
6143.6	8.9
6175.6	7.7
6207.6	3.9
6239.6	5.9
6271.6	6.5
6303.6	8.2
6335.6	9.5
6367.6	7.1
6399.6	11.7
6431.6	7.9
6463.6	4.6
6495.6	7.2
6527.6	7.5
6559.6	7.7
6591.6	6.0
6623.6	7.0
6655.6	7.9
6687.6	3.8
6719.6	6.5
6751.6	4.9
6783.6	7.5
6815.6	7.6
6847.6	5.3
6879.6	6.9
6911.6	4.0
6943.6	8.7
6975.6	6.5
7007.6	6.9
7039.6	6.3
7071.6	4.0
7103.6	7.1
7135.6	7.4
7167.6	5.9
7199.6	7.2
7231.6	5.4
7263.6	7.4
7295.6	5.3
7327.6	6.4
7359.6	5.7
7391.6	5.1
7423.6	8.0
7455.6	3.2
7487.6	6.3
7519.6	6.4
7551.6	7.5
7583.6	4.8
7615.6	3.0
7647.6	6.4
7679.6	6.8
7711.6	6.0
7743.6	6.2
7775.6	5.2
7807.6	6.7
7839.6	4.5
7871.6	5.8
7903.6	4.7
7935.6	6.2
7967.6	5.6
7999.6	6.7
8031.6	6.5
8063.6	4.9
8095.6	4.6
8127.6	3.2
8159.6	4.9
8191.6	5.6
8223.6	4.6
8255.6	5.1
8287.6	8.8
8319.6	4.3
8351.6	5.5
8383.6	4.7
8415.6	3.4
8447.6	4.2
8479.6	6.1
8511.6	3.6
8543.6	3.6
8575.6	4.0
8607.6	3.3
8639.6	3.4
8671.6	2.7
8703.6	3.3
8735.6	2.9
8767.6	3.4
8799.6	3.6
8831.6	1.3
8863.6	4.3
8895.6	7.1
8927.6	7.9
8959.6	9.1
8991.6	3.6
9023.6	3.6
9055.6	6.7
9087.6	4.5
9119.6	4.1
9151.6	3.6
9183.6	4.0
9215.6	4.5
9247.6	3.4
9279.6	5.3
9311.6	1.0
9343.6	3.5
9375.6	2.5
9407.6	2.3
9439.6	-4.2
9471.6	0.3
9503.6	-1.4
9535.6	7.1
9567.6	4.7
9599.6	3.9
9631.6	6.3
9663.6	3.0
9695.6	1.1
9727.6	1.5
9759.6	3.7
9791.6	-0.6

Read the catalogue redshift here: 0.06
